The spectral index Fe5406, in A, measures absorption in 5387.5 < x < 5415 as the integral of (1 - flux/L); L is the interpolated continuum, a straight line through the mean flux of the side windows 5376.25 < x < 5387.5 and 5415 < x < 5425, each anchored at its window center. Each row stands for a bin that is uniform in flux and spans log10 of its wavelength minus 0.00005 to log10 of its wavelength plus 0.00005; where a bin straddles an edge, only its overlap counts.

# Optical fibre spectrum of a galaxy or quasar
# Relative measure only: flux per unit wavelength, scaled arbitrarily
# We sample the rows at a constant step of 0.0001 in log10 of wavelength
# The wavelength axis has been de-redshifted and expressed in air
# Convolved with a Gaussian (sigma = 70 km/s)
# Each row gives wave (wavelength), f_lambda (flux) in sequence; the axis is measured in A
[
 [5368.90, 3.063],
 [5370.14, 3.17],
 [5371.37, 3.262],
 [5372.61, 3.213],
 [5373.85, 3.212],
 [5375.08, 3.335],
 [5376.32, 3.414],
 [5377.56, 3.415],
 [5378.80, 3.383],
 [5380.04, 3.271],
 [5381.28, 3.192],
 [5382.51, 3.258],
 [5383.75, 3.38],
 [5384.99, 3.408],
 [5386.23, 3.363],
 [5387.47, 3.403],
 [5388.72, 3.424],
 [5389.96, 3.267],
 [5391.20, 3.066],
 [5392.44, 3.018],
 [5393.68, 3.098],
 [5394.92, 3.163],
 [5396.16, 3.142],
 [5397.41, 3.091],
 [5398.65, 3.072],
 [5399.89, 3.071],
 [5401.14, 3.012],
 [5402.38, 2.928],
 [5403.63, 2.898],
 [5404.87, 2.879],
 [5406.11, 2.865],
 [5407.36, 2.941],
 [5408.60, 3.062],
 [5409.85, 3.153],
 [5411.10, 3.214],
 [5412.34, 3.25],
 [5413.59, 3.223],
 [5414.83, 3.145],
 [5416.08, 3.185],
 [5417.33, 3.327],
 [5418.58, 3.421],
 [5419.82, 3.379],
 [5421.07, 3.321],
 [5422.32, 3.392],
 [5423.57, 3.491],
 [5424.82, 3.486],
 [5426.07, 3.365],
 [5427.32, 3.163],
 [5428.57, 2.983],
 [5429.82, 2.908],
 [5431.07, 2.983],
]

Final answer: 2.1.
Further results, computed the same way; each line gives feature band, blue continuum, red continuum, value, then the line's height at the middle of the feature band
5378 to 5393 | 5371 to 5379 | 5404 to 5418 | -0.1 A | 3.26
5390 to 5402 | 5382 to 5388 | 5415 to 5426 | 1.0 A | 3.36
